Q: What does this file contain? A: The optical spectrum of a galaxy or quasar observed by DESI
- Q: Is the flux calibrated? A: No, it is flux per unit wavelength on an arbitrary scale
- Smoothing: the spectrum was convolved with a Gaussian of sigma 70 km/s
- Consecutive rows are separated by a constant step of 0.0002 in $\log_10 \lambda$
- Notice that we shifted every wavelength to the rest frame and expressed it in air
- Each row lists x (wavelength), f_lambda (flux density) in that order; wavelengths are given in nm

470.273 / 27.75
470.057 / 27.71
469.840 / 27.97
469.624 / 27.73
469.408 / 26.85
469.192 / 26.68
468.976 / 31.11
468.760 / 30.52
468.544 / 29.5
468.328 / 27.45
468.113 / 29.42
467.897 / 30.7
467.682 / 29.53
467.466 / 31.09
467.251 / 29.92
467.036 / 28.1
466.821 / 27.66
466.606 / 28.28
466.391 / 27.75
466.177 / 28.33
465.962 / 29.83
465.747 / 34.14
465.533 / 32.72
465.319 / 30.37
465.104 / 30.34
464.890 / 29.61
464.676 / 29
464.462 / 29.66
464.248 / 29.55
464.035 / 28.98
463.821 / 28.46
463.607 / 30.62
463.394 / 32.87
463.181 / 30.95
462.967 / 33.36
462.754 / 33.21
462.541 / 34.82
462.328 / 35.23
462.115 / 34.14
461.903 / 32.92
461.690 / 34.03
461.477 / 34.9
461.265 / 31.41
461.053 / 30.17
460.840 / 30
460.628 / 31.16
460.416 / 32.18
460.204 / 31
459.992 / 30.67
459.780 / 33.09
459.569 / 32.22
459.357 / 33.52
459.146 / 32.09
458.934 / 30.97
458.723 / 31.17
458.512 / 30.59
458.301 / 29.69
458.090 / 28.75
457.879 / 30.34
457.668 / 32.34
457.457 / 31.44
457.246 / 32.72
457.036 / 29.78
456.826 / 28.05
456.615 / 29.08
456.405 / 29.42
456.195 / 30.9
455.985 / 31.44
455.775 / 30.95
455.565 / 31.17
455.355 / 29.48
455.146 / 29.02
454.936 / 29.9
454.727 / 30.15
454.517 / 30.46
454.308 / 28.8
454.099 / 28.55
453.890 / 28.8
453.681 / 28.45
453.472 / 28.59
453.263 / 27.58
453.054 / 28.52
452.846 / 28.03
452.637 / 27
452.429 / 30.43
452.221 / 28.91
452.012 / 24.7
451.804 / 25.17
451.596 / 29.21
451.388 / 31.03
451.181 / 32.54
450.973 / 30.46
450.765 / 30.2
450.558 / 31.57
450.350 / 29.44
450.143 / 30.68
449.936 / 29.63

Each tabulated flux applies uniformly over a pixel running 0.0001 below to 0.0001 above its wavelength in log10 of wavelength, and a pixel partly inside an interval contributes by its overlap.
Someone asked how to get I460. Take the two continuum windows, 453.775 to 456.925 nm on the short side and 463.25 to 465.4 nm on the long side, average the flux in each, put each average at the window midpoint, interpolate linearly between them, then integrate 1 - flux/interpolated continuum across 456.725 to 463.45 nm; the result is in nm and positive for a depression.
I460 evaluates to -0.45 nm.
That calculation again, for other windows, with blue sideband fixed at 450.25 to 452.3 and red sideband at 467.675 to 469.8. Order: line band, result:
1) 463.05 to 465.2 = -0.08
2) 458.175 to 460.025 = -0.15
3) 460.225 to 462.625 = -0.30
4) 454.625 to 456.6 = -0.07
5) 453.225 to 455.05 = 0.01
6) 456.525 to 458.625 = -0.08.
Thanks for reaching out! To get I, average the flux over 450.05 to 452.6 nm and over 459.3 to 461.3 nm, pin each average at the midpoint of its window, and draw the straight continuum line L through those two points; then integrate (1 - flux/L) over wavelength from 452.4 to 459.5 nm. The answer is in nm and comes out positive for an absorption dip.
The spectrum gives 0.13 nm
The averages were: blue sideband 29.5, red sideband 31.5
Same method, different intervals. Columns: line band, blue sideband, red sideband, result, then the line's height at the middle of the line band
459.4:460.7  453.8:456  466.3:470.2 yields -0.11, 29.4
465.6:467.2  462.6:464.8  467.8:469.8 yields 0.03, 29.7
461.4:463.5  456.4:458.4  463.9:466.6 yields -0.25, 30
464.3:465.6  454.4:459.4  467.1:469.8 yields -0.03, 29.6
